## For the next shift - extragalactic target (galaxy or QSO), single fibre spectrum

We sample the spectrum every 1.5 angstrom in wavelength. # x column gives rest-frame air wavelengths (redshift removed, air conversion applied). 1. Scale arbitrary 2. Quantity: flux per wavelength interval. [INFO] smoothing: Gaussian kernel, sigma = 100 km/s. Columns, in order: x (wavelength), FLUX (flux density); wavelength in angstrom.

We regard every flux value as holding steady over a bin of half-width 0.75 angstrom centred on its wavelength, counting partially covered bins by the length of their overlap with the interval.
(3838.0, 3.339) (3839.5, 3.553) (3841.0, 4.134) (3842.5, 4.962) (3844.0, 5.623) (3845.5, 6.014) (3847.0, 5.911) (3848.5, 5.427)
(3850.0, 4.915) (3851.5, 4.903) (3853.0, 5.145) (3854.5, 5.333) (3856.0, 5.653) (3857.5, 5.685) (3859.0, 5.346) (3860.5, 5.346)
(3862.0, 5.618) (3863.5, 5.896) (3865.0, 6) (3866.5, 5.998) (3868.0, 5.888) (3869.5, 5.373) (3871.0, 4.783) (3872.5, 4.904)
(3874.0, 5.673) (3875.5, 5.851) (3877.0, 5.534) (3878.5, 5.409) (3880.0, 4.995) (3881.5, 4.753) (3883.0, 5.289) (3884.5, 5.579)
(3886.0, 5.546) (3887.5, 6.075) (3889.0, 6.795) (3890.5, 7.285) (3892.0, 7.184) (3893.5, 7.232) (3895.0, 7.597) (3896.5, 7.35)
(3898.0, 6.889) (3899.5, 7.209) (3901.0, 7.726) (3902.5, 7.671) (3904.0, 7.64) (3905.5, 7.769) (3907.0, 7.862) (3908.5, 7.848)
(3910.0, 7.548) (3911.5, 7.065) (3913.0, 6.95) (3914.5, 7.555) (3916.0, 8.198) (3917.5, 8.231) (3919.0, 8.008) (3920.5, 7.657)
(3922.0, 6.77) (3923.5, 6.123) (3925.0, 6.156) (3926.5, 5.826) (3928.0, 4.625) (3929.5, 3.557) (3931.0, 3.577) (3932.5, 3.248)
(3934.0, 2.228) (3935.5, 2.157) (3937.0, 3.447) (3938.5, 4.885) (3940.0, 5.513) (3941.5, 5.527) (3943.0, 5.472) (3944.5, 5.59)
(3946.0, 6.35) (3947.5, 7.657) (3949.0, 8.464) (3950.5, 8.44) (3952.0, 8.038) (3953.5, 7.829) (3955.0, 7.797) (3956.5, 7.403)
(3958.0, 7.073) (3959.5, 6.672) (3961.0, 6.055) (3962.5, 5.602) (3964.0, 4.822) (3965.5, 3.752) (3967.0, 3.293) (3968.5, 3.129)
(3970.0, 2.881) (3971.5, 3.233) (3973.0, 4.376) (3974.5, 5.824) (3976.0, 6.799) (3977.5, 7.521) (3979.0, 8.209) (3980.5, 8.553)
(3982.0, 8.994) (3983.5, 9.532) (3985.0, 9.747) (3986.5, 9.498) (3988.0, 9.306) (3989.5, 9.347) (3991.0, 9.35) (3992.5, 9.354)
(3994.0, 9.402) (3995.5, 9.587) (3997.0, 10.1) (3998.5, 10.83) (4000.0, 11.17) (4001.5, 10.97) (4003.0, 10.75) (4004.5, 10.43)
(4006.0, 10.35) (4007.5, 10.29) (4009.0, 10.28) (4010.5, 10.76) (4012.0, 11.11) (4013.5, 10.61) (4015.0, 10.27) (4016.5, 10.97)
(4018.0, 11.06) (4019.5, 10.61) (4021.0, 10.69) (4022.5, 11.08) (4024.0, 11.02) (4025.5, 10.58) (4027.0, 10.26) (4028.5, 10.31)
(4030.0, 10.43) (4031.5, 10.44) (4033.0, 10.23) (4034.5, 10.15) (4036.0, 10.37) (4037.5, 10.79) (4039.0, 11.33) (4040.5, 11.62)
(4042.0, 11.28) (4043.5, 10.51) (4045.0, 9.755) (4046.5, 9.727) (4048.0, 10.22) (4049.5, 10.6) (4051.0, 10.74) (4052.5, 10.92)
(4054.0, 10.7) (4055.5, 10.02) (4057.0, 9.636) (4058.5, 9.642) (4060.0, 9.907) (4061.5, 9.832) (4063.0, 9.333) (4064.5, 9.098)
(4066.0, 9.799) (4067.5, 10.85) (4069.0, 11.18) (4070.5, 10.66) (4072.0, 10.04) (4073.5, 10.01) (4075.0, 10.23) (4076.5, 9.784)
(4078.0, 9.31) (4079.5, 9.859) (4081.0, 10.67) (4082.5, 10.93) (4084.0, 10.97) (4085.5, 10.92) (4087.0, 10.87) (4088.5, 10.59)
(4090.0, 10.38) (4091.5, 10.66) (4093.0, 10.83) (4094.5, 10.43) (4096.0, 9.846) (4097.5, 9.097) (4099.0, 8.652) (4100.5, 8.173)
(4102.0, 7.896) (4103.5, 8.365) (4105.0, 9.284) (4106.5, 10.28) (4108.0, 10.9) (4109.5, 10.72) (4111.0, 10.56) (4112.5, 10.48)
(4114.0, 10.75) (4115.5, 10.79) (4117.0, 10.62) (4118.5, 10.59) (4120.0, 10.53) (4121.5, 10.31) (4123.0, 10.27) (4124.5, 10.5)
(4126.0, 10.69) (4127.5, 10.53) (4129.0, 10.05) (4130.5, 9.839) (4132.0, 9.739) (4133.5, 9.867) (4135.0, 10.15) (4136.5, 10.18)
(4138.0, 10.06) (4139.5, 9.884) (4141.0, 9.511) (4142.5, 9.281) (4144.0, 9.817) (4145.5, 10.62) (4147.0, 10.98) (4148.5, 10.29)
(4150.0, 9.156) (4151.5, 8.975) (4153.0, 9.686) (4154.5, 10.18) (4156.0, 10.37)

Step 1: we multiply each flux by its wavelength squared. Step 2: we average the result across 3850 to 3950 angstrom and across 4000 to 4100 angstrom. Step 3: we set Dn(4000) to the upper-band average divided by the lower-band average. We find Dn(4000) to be 1.9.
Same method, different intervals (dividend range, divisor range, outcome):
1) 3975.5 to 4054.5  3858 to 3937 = 1.77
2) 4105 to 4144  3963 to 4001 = 1.45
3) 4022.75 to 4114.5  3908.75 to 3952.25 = 1.82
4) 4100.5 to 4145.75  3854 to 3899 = 1.93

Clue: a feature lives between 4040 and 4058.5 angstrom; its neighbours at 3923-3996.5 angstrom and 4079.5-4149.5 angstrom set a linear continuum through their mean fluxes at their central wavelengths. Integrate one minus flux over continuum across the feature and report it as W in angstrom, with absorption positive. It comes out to -4.0 angstrom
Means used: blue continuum 6.38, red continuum 10.2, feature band 10.4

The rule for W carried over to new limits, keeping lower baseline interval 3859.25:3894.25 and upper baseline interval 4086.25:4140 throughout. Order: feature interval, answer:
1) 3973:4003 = -4.8 angstrom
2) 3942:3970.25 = 4.0 angstrom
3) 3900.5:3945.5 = 3.3 angstrom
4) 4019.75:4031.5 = -2.9 angstrom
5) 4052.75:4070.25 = -1.7 angstrom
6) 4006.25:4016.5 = -2.9 angstrom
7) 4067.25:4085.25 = -1.8 angstrom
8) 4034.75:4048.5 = -2.9 angstrom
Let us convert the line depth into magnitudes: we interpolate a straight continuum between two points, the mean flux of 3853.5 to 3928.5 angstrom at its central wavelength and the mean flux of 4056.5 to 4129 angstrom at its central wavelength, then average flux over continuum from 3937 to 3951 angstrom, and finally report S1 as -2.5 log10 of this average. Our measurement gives 0.19 mag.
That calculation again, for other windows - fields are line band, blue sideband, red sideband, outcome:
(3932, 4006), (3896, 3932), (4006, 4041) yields 0.24 mag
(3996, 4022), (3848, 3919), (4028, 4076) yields -0.15 mag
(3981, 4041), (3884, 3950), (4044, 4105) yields -0.21 mag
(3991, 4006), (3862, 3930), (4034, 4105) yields -0.18 mag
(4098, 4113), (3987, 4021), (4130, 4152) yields 0.06 mag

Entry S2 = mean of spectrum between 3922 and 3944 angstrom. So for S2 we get 4.54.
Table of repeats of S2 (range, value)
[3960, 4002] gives 7.52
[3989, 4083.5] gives 10.4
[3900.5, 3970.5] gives 6.13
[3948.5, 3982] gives 6.22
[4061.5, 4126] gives 10.1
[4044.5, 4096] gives 10.3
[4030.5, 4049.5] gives 10.5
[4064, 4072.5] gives 10.3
